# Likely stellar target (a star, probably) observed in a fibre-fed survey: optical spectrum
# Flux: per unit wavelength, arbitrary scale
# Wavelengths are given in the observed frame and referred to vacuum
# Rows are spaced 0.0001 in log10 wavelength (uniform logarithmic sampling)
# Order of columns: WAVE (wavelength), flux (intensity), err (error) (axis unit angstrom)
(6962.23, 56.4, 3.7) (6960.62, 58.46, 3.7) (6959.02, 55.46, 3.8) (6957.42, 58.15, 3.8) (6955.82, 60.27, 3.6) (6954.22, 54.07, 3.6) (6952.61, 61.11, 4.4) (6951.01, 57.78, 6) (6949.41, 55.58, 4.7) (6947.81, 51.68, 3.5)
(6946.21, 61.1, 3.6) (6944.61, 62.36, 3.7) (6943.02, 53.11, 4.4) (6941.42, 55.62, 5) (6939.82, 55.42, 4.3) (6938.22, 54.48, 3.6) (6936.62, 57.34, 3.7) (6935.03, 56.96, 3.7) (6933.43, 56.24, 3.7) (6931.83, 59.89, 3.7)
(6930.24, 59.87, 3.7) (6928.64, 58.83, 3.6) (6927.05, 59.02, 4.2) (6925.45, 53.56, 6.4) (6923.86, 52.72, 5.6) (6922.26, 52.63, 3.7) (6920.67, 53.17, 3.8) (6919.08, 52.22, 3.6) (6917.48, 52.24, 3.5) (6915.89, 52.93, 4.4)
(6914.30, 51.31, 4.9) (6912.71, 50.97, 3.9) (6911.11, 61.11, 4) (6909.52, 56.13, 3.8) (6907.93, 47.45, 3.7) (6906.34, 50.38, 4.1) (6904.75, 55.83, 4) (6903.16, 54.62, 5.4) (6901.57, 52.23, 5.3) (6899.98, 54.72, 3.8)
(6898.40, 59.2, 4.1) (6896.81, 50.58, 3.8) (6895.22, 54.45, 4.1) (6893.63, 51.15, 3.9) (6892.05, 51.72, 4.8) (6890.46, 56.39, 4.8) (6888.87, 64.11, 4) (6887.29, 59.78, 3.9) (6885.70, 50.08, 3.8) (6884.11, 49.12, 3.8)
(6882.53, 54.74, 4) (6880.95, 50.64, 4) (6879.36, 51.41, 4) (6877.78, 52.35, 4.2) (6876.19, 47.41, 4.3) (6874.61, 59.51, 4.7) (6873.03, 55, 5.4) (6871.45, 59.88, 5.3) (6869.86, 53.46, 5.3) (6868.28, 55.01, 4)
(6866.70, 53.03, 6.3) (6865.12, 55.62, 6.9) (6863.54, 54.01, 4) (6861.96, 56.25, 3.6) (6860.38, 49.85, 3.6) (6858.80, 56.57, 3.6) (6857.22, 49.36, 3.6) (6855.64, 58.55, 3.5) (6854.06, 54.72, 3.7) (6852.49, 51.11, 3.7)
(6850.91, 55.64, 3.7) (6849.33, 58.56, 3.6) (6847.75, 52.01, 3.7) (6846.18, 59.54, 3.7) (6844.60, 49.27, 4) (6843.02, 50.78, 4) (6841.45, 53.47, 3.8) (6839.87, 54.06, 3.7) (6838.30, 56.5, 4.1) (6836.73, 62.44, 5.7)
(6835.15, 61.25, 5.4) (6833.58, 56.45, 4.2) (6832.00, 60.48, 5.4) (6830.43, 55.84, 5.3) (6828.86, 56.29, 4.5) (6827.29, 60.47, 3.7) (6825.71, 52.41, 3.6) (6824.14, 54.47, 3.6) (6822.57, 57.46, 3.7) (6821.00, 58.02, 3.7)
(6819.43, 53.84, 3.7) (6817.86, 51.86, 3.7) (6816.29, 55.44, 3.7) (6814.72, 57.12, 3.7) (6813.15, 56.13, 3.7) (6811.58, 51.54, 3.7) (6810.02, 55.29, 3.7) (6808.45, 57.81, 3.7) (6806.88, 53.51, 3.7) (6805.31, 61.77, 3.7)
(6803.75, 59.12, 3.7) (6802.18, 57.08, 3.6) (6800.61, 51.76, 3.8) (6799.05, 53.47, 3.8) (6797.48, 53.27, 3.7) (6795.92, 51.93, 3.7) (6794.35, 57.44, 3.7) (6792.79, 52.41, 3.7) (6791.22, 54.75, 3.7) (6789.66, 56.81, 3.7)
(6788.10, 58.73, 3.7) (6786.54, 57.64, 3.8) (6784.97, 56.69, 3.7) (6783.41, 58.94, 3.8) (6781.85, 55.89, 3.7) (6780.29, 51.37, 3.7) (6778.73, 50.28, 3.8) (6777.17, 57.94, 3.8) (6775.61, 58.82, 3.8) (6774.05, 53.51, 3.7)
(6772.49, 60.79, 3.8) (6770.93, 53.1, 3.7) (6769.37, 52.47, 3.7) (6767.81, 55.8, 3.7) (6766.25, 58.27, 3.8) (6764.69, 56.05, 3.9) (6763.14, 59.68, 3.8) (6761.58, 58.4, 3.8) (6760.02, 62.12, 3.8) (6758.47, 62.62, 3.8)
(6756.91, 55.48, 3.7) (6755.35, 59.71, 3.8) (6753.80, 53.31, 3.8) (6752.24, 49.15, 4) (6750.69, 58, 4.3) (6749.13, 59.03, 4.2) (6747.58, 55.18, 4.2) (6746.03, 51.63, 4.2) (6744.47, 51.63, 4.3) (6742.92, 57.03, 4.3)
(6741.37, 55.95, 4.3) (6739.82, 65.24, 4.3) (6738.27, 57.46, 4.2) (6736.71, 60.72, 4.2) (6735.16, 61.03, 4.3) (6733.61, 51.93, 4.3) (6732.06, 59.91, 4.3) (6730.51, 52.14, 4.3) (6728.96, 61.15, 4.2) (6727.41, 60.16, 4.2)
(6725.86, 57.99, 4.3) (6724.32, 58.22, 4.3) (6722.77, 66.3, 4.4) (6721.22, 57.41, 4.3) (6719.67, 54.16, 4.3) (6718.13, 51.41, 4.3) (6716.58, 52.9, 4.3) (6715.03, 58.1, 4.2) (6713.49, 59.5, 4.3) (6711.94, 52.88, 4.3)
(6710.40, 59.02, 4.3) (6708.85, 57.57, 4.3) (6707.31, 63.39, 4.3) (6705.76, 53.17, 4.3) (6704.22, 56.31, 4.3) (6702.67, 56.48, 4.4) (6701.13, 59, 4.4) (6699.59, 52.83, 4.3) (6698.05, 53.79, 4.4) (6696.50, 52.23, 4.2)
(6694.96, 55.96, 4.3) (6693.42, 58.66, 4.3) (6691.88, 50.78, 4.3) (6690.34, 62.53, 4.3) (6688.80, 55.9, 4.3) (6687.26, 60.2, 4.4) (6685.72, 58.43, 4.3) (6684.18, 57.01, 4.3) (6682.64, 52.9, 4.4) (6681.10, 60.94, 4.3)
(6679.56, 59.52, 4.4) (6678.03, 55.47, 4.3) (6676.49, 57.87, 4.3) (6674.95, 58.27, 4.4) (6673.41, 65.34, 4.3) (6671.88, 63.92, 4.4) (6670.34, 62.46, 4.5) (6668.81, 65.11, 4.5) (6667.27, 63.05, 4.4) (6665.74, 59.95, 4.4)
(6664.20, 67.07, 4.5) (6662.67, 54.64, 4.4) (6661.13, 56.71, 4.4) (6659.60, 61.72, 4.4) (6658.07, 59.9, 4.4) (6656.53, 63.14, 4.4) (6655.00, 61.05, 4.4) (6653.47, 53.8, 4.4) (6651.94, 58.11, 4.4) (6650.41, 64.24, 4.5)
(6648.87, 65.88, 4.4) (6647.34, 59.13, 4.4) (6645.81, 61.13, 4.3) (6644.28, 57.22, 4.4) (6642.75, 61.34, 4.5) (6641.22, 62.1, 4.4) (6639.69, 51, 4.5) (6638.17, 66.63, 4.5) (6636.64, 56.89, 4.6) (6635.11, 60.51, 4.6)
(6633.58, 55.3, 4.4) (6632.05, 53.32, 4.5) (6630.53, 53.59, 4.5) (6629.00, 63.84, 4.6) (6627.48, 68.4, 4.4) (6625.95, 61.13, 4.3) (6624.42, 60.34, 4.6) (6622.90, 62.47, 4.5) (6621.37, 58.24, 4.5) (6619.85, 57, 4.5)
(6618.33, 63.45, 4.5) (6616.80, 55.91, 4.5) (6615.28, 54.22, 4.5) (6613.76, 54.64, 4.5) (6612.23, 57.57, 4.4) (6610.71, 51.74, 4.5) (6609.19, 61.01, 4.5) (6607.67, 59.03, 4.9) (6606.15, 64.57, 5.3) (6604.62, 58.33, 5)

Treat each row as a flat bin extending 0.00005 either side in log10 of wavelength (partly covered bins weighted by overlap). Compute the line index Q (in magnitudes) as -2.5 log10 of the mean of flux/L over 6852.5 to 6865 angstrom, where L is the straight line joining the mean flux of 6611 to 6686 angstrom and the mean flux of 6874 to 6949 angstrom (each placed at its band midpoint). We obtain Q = 0.03 mag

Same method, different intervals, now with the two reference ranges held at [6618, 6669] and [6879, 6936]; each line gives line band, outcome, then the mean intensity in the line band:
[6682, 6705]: 0.05 mag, 56.2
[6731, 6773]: 0.01 mag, 57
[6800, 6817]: 0.01 mag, 56.1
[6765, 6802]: 0.03 mag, 55.3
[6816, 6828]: 0.02 mag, 55.4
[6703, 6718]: 0.04 mag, 56.7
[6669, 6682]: -0.02 mag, 60.6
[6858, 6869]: 0.02 mag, 54.3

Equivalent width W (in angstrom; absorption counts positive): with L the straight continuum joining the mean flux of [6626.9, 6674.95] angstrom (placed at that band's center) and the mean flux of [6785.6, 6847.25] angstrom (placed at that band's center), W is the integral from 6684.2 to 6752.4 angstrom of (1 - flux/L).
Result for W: 1.9 angstrom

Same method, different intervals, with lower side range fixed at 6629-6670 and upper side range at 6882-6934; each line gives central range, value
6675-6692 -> 0.4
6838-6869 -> 0.8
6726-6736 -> 0.1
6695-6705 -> 0.6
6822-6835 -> -0.2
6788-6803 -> 0.6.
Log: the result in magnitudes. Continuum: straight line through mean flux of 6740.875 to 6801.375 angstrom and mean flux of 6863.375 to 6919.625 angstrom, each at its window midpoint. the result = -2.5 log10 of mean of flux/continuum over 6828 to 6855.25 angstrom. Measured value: -0.02 mag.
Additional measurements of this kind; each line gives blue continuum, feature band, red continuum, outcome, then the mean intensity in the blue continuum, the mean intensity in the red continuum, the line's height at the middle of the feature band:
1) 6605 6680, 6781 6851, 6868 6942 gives 0.008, 59.8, 54.5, 56.3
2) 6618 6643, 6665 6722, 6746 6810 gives 0.009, 59.7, 56.2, 58.2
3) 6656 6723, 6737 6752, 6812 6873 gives 0.010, 58.2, 55.4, 57.2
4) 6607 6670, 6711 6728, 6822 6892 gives 0.013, 59.6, 55.1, 57.9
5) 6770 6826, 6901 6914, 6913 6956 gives 0.046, 55.5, 55.9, 55.8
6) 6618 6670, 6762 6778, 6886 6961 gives 0.028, 60.2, 55.6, 58.1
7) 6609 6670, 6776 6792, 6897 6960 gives 0.030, 59.6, 55.6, 57.6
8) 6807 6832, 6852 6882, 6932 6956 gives 0.044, 55.7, 56.9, 56.1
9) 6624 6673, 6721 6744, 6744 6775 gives -0.027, 60.4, 56.3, 57.3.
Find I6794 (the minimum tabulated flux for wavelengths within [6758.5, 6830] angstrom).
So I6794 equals 50.28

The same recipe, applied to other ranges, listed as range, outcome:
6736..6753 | 49.15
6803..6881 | 47.41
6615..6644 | 51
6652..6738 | 50.78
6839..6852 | 49.27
